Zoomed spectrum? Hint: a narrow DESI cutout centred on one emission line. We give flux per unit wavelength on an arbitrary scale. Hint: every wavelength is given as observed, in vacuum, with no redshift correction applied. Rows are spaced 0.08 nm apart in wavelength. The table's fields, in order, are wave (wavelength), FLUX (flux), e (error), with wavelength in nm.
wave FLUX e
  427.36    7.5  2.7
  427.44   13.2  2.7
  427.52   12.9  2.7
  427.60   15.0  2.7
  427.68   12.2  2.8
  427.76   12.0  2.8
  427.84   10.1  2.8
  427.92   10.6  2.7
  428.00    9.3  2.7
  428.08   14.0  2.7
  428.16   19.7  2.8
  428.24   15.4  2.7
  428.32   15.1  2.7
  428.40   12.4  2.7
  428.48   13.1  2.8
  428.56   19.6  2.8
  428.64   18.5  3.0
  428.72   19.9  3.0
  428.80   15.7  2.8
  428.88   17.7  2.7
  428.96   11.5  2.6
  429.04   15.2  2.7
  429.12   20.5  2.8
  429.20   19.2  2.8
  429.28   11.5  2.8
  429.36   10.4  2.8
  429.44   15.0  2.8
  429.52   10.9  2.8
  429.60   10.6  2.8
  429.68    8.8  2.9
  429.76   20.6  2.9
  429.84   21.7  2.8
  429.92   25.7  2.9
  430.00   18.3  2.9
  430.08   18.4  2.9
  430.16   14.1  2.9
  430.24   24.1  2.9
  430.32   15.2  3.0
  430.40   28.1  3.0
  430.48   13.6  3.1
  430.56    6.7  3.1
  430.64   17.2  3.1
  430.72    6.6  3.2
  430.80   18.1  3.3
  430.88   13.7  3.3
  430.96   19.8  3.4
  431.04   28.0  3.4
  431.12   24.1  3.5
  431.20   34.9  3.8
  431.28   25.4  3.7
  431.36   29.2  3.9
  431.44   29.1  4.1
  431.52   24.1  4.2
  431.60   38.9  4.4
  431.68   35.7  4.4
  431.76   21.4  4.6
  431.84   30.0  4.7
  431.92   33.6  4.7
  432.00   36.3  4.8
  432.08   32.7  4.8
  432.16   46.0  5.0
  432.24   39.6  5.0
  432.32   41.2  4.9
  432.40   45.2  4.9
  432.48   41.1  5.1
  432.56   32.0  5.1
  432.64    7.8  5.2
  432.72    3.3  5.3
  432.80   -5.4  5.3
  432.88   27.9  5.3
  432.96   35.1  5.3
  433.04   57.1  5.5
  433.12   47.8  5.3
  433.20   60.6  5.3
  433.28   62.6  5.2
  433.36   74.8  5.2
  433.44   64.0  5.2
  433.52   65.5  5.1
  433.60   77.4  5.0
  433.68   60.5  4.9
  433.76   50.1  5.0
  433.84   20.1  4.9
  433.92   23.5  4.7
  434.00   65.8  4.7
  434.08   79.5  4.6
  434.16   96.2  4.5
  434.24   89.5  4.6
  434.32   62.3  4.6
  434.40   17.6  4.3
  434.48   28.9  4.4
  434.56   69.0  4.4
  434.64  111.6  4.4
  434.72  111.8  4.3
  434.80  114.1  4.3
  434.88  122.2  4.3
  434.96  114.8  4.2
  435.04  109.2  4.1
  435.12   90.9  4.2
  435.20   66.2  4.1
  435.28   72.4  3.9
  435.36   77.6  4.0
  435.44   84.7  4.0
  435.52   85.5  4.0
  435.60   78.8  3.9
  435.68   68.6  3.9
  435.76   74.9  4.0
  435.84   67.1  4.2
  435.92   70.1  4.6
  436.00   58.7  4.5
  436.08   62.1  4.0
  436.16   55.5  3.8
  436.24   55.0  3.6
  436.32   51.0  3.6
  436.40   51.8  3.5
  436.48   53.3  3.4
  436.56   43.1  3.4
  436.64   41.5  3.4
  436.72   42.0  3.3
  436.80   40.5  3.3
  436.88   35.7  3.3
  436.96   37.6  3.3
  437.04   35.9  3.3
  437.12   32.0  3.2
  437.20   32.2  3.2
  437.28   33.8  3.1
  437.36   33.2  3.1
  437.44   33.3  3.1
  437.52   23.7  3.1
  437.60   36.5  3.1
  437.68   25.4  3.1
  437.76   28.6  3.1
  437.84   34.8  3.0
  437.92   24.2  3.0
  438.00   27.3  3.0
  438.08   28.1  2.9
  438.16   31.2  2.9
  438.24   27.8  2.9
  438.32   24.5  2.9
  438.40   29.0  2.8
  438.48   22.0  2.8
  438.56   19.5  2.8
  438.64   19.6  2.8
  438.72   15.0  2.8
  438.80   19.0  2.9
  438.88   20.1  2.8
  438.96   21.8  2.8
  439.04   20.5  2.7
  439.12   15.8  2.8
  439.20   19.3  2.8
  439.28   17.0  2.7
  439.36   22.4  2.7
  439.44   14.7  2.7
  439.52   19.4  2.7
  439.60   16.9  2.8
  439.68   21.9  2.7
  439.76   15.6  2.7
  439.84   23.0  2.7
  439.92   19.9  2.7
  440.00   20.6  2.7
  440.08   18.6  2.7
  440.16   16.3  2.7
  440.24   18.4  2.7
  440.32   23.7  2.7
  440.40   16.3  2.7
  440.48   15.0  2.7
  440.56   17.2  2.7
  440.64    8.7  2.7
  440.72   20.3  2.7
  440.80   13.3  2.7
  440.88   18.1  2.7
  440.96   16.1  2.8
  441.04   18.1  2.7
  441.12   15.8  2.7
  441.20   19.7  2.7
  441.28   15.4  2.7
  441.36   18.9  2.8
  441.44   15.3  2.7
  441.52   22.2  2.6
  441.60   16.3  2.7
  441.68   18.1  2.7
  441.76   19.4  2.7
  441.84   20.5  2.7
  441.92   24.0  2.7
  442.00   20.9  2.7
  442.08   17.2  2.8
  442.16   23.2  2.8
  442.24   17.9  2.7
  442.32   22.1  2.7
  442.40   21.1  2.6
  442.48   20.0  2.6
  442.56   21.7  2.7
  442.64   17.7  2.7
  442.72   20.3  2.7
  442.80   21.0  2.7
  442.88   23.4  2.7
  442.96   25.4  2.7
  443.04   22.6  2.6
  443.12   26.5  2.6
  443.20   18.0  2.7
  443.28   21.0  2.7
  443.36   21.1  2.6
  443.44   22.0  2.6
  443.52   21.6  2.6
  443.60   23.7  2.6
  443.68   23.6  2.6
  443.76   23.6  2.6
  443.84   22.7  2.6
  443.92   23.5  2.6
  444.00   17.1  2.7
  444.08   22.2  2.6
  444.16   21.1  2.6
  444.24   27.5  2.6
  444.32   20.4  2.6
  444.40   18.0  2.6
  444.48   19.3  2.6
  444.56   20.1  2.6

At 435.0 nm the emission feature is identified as Lyman alpha 1216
